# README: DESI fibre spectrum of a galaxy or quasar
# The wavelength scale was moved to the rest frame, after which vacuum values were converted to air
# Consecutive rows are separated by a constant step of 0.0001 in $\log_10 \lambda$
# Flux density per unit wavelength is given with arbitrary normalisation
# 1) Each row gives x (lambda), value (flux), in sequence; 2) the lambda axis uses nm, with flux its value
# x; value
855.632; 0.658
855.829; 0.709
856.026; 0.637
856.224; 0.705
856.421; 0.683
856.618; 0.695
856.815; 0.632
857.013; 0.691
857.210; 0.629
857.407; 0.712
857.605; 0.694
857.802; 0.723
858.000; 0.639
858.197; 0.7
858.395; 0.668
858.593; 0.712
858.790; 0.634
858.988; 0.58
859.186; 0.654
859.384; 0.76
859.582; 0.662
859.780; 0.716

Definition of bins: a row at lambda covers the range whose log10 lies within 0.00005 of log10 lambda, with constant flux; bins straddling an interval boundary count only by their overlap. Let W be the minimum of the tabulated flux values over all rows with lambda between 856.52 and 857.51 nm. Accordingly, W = 0.629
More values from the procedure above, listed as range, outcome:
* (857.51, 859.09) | 0.58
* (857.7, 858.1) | 0.639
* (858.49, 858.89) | 0.634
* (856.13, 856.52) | 0.683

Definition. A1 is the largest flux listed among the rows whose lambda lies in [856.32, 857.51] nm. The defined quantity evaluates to 0.712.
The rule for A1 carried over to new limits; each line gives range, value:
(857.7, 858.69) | 0.723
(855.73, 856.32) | 0.709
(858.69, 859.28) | 0.654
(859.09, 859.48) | 0.76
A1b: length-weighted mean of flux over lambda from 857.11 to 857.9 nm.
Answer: 0.69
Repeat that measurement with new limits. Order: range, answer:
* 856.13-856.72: 0.695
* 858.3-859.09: 0.648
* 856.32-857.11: 0.675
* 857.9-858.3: 0.669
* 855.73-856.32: 0.683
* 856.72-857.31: 0.651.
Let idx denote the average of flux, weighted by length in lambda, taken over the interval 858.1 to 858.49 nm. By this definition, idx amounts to 0.683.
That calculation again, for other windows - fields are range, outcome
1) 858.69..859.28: 0.623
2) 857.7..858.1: 0.682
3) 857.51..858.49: 0.685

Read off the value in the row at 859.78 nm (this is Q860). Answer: 0.716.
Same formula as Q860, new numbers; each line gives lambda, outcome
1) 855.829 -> 0.709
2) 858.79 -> 0.634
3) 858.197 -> 0.7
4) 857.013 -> 0.691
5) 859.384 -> 0.76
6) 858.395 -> 0.668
